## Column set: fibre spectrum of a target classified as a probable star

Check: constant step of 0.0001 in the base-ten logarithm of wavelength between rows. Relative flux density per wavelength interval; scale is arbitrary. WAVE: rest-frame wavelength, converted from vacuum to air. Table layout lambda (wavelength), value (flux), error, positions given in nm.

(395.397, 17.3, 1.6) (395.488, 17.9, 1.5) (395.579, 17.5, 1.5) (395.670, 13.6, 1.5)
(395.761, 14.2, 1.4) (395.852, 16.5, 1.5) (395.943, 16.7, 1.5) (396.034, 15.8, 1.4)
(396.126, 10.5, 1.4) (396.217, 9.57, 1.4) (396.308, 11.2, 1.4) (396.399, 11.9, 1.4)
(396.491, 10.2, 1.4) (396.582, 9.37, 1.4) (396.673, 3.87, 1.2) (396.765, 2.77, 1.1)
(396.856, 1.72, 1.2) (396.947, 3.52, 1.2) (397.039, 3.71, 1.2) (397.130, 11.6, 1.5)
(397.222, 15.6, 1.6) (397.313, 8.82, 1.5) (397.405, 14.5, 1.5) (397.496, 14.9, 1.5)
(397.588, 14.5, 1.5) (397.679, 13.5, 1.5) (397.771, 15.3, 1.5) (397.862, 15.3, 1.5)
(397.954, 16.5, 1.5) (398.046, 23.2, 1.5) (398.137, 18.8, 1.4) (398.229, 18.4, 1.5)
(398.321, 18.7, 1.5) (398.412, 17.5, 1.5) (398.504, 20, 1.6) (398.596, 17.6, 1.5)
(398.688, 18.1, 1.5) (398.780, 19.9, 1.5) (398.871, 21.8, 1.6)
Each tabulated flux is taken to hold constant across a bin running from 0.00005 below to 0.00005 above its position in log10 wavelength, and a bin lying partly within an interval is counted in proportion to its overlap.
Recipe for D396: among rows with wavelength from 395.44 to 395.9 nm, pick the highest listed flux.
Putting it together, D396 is 17.9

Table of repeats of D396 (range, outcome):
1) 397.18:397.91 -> 15.6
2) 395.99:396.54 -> 15.8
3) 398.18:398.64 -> 20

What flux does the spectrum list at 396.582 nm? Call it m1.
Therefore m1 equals 9.37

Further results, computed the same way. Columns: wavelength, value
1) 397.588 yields 14.5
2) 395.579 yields 17.5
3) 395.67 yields 13.6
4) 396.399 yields 11.9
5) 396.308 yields 11.2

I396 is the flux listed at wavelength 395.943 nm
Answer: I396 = 16.7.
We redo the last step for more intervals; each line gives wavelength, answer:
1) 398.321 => 18.7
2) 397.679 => 13.5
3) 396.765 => 2.77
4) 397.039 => 3.71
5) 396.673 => 3.87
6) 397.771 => 15.3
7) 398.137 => 18.8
